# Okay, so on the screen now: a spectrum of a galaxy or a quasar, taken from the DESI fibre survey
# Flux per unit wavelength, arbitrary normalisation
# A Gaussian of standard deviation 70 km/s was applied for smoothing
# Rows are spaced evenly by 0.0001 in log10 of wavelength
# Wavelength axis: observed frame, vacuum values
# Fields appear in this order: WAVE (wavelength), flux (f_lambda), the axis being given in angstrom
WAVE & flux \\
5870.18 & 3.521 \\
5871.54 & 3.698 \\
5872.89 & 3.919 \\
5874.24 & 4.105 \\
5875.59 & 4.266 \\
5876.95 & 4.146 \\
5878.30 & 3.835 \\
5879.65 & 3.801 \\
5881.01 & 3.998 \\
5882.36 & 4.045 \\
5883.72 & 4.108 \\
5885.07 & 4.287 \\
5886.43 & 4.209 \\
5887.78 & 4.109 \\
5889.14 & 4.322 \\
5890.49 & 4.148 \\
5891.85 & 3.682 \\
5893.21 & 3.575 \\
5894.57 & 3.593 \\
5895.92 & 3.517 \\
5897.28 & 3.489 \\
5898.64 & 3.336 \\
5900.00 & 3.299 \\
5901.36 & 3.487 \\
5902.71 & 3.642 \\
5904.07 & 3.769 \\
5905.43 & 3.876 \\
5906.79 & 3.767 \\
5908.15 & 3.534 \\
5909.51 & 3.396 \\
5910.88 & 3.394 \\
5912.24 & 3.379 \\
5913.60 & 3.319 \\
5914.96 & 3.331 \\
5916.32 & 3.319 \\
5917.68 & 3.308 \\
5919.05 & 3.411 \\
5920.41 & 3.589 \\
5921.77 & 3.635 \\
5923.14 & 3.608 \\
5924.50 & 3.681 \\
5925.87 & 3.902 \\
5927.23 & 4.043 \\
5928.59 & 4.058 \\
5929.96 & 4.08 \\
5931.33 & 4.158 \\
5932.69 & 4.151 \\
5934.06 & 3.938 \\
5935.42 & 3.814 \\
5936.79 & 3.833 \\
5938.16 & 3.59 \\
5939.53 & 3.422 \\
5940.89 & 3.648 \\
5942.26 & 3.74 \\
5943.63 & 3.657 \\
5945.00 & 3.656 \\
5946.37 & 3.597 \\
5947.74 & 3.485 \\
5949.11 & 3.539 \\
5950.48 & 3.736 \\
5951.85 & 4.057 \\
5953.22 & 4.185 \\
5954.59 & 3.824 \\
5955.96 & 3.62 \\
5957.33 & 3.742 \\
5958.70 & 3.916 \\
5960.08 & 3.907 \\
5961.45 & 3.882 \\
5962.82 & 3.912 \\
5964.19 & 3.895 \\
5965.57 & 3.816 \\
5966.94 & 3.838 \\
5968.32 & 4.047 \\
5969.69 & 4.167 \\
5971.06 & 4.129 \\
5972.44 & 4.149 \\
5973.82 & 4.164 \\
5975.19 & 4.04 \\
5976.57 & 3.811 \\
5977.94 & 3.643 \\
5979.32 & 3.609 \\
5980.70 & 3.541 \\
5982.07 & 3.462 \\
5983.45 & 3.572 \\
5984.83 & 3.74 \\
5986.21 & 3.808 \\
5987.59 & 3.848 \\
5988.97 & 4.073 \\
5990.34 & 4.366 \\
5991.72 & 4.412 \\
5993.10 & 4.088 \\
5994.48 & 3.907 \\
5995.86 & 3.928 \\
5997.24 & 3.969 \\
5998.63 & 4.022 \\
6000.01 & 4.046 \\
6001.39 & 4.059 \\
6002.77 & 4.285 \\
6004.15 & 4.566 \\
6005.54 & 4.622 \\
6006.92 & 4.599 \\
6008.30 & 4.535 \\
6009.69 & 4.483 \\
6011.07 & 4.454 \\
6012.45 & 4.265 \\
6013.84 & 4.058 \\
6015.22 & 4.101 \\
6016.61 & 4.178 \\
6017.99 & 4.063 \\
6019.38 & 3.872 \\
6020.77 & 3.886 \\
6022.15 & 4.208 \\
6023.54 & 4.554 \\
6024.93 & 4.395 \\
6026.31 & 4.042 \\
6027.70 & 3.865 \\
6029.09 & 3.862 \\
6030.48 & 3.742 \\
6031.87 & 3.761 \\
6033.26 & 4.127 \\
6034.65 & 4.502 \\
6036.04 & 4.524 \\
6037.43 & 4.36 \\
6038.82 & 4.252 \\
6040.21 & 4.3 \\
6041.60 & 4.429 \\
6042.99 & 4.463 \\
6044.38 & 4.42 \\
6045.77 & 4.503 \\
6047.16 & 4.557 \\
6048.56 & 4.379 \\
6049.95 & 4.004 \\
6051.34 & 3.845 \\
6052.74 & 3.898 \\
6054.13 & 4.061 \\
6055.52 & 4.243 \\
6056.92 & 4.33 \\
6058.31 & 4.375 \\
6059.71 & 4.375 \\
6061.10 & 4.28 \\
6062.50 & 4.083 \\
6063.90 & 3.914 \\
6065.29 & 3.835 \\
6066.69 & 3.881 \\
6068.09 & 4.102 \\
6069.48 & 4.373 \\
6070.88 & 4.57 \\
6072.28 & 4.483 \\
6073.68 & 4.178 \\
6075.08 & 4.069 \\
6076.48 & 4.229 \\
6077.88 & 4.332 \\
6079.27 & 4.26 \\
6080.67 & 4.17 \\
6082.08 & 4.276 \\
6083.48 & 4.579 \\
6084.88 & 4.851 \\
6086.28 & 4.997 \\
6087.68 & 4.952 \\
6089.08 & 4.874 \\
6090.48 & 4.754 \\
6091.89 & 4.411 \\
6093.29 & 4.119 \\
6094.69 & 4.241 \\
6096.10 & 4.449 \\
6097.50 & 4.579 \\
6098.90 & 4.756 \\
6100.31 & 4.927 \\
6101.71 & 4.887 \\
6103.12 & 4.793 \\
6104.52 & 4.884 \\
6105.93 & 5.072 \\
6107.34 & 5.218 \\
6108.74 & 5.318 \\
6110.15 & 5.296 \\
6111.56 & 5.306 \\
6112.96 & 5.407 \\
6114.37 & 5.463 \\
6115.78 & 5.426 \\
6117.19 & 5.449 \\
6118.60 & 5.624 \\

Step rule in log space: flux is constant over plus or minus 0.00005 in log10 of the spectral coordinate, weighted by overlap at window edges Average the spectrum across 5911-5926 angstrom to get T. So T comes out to 3.48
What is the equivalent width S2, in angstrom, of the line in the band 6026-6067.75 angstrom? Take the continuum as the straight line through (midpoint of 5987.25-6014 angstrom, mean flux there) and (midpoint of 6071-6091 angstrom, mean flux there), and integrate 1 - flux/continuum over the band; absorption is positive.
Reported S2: 2.0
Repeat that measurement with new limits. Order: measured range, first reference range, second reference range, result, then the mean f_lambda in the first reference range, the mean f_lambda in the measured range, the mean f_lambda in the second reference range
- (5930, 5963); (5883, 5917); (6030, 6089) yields 0.50 angstrom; 3.68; 3.8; 4.29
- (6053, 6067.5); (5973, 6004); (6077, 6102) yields 0.85 angstrom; 3.94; 4.13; 4.57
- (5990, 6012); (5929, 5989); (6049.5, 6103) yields -1.37 angstrom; 3.83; 4.27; 4.36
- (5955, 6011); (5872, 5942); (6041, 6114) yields 1.12 angstrom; 3.76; 4.01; 4.5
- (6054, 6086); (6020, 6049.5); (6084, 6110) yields 2.01 angstrom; 4.24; 4.27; 4.79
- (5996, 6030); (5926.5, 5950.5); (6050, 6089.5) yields -1.06 angstrom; 3.79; 4.2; 4.29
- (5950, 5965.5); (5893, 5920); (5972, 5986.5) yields -0.82 angstrom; 3.49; 3.88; 3.77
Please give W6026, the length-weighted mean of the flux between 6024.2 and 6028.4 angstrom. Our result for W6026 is 4.1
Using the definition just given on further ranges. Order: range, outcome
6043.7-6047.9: 4.49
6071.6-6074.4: 4.32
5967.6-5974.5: 4.13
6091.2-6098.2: 4.36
